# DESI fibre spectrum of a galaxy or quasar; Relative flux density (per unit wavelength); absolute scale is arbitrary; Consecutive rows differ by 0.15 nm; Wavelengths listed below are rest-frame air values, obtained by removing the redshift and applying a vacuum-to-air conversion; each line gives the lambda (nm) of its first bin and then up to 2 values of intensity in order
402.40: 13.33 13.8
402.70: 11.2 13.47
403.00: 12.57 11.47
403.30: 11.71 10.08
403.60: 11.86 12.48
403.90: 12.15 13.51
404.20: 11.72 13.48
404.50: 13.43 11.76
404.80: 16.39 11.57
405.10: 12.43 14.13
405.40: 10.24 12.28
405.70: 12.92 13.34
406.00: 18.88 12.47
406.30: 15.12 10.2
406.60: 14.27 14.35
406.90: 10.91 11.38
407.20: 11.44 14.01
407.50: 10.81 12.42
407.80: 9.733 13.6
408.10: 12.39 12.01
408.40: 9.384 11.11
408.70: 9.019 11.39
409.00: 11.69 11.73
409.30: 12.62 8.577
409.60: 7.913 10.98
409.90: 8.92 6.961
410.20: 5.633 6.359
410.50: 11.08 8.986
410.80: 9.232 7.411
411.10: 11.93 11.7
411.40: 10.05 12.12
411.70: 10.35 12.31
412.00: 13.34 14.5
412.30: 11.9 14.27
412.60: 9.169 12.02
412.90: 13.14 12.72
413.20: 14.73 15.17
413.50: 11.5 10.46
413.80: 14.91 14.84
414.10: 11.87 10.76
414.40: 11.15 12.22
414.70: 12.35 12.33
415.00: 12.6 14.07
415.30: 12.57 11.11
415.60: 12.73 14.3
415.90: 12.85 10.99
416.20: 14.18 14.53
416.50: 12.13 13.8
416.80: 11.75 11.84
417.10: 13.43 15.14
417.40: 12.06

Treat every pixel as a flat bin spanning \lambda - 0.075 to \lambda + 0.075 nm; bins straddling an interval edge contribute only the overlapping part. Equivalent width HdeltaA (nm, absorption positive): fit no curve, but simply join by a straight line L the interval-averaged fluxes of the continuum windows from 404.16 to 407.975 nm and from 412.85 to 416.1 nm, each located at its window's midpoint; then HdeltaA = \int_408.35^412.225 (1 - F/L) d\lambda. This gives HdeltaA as 0.78 nm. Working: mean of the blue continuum 12.8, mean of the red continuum 12.7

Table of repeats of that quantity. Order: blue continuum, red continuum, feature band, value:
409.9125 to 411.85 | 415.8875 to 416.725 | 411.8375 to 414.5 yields -0.43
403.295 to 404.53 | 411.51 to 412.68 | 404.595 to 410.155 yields 0.19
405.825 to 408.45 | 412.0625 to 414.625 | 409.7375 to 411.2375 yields 0.46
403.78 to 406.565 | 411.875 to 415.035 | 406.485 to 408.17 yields 0.10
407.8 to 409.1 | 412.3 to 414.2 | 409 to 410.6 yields 0.34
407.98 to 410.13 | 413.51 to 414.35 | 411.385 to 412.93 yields -0.06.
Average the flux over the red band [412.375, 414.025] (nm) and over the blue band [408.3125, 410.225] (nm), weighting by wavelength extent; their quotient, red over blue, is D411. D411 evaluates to 1.32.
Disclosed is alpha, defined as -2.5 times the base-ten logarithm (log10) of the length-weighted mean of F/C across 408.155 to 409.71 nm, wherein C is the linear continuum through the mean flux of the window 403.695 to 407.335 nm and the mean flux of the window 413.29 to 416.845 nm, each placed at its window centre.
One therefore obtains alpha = 0.21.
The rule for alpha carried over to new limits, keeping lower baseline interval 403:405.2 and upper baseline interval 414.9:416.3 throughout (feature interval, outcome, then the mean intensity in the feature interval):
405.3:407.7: -0.03 mag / 12.8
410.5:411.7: 0.23 mag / 10.3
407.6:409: 0.12 mag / 11.2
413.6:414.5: 0.04 mag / 12.4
